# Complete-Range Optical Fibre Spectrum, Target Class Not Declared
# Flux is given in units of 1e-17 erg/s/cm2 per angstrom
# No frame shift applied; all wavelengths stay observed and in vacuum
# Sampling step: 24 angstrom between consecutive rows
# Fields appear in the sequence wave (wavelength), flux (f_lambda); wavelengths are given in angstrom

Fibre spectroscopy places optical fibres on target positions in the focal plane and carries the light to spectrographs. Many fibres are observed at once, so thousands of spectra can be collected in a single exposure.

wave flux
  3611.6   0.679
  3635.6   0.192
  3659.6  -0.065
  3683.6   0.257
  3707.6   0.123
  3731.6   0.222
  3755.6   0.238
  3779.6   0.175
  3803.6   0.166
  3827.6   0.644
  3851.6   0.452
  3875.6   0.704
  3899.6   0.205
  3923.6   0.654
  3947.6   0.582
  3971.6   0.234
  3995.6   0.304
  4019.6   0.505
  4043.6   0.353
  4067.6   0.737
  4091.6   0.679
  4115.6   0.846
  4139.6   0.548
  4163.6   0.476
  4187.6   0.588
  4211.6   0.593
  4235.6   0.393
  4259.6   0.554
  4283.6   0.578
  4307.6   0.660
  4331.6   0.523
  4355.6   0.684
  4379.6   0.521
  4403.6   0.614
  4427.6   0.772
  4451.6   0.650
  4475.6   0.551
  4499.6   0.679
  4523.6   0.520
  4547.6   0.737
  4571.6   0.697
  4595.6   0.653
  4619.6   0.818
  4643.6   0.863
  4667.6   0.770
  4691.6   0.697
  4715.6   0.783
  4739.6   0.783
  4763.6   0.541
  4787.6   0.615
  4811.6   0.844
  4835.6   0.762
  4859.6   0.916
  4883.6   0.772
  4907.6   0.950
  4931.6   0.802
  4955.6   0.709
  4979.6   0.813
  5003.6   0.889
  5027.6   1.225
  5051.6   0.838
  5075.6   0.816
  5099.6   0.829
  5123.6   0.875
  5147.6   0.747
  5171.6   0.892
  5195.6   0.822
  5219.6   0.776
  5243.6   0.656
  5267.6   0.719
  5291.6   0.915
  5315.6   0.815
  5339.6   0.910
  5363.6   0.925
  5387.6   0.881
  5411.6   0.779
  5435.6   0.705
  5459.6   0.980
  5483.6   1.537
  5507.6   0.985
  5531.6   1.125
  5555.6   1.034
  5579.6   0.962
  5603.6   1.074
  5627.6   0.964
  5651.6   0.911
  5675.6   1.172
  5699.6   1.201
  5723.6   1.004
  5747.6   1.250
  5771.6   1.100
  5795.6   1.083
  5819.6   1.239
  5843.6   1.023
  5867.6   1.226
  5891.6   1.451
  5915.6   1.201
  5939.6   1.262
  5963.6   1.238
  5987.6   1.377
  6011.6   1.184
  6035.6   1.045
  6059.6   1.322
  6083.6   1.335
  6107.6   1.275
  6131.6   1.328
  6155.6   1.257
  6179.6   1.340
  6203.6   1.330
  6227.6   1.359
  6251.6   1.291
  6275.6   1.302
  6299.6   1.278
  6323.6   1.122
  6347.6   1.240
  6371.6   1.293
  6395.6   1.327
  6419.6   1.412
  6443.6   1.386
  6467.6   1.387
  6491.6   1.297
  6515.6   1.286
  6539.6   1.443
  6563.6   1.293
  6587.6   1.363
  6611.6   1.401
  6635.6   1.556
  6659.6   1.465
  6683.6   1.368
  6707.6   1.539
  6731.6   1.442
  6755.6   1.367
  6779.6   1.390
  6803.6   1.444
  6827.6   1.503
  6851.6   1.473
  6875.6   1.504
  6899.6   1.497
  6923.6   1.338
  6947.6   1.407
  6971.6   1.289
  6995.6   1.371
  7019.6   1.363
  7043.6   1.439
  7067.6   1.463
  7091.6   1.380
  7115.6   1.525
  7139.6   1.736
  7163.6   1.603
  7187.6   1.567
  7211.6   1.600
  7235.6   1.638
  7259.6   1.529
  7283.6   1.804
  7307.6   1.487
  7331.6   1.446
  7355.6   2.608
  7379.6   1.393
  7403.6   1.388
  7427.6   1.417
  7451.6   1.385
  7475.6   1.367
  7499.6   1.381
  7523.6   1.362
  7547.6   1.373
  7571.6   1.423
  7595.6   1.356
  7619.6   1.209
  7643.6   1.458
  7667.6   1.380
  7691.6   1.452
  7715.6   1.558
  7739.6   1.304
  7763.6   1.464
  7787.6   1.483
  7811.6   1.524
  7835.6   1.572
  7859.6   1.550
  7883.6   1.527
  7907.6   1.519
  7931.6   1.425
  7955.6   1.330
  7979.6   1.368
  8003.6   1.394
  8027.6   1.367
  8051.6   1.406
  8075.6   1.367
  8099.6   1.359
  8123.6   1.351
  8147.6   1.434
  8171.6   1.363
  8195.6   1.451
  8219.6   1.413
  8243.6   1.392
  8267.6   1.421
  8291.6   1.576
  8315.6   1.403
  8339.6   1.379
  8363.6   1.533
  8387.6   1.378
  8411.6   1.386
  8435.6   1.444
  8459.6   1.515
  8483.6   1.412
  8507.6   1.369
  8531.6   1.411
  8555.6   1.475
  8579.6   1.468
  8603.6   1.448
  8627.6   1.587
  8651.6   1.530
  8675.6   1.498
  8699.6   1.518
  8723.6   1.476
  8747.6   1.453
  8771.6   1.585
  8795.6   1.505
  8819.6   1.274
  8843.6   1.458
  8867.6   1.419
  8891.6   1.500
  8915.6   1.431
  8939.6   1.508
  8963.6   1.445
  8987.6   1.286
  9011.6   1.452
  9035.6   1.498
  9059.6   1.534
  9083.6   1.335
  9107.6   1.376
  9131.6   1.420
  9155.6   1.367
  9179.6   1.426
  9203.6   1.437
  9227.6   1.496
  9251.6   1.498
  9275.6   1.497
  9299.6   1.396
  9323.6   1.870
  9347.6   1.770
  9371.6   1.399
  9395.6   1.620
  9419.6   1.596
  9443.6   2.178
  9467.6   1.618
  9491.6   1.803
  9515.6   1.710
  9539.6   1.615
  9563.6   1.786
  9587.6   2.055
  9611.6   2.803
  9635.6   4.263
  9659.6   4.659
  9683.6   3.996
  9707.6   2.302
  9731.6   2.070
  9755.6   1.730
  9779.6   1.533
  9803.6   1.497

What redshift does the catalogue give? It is 0.470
